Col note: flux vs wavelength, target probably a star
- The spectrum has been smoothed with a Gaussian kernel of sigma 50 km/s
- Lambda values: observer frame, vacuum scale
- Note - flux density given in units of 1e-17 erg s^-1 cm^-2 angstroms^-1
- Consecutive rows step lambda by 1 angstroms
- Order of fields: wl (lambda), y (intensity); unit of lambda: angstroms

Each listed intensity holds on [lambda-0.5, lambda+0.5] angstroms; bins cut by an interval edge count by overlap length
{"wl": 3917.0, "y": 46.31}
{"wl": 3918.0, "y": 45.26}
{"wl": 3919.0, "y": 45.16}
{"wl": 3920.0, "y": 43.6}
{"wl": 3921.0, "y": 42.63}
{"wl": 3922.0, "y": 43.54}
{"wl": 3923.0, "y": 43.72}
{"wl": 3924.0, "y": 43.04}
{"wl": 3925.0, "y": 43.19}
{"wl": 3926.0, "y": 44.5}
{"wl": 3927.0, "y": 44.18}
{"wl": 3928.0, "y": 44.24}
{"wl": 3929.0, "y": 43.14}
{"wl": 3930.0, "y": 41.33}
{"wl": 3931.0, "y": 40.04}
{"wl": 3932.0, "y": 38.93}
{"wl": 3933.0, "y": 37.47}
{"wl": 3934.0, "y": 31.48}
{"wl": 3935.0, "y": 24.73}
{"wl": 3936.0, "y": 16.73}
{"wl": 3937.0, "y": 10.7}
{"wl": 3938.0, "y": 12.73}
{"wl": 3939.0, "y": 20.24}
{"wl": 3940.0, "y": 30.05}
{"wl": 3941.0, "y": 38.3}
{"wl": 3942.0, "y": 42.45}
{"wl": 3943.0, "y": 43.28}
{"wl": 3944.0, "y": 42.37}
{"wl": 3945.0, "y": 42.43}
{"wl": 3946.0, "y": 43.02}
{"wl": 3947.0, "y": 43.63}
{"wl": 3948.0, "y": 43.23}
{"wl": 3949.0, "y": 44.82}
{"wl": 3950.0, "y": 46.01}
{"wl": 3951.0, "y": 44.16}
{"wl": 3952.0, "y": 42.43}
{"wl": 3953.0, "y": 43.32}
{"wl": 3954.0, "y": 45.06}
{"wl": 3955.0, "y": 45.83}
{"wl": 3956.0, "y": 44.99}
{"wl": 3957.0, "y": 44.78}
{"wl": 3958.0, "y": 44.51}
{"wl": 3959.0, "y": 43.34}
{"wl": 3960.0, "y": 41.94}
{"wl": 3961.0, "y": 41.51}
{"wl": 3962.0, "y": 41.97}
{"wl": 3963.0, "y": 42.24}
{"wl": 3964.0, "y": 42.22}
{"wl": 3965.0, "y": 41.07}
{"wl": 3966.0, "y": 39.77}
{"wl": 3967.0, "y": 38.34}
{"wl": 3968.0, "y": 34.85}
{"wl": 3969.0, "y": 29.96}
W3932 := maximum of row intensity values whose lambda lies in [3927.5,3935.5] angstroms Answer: 44.24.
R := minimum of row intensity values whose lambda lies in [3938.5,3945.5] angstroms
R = 20.24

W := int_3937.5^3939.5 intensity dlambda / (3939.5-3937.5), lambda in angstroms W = 16.5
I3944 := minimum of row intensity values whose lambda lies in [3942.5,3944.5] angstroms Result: 42.37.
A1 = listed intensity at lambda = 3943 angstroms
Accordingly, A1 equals 43.28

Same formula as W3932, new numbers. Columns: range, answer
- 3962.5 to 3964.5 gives 42.24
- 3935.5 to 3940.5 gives 30.05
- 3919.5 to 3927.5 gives 44.5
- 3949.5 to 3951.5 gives 46.01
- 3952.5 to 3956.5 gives 45.83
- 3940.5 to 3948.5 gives 43.63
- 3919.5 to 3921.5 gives 43.6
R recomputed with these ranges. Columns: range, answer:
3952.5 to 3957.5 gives 43.32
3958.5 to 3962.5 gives 41.51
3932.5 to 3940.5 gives 10.7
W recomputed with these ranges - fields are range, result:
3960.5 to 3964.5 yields 42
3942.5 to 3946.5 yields 42.8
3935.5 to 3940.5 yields 18.1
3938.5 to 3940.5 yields 25.1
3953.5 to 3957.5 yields 45.2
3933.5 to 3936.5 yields 24.3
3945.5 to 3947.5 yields 43.3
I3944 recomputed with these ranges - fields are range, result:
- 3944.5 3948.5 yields 42.43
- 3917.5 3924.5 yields 42.63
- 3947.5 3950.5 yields 43.23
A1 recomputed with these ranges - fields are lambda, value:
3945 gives 42.43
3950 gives 46.01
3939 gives 20.24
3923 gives 43.72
